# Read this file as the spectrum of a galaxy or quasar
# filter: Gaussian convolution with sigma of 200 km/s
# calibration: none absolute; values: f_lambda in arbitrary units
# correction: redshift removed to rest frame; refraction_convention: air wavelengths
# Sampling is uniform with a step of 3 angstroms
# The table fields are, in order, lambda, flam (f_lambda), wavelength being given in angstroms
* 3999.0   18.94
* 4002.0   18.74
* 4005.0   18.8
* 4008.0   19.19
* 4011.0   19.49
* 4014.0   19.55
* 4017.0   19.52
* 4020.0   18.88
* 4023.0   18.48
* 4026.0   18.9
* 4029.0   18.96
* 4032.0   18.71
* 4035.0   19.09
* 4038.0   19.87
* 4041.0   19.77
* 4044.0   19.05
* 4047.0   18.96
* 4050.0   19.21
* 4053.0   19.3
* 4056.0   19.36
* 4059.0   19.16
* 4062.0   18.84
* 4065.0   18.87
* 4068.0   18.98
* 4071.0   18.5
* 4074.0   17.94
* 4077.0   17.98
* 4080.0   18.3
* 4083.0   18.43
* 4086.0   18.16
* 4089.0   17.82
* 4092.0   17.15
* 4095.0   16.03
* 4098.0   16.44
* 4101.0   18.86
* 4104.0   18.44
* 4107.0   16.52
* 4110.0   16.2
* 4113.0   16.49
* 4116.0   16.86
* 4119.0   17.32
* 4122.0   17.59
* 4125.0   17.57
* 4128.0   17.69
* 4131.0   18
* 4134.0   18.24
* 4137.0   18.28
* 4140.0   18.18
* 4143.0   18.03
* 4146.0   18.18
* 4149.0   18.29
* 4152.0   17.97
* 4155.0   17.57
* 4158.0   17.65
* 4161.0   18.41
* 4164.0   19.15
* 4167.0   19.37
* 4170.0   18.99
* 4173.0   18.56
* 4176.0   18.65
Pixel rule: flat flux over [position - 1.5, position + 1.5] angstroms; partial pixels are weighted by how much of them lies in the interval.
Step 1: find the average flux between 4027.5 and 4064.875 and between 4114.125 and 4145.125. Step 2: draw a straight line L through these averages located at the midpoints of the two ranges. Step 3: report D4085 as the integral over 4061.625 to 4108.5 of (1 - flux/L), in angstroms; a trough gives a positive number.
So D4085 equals 1.50 angstroms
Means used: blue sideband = 19.2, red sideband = 17.8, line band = 17.9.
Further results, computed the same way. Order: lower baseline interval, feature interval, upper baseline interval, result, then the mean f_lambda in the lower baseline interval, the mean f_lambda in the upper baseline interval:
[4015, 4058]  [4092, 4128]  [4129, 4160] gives 2.4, 19.2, 18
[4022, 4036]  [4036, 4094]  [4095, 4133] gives -1.6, 18.8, 17.3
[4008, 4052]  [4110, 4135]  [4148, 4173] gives 1.7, 19.2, 18.4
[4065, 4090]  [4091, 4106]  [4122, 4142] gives 0.7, 18.3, 18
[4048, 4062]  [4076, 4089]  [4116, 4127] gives 0.2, 19.2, 17.4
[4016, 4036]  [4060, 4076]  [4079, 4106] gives -0.4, 18.9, 17.7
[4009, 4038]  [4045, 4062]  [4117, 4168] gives -0.3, 19.1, 18.1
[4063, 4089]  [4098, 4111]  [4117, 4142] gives 0.5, 18.4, 17.8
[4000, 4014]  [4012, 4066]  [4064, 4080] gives -1.1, 19.1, 18.4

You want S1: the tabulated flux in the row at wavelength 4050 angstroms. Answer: 19.21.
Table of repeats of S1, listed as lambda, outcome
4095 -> 16.03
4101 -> 18.86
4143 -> 18.03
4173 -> 18.56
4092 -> 17.15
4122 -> 17.59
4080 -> 18.3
